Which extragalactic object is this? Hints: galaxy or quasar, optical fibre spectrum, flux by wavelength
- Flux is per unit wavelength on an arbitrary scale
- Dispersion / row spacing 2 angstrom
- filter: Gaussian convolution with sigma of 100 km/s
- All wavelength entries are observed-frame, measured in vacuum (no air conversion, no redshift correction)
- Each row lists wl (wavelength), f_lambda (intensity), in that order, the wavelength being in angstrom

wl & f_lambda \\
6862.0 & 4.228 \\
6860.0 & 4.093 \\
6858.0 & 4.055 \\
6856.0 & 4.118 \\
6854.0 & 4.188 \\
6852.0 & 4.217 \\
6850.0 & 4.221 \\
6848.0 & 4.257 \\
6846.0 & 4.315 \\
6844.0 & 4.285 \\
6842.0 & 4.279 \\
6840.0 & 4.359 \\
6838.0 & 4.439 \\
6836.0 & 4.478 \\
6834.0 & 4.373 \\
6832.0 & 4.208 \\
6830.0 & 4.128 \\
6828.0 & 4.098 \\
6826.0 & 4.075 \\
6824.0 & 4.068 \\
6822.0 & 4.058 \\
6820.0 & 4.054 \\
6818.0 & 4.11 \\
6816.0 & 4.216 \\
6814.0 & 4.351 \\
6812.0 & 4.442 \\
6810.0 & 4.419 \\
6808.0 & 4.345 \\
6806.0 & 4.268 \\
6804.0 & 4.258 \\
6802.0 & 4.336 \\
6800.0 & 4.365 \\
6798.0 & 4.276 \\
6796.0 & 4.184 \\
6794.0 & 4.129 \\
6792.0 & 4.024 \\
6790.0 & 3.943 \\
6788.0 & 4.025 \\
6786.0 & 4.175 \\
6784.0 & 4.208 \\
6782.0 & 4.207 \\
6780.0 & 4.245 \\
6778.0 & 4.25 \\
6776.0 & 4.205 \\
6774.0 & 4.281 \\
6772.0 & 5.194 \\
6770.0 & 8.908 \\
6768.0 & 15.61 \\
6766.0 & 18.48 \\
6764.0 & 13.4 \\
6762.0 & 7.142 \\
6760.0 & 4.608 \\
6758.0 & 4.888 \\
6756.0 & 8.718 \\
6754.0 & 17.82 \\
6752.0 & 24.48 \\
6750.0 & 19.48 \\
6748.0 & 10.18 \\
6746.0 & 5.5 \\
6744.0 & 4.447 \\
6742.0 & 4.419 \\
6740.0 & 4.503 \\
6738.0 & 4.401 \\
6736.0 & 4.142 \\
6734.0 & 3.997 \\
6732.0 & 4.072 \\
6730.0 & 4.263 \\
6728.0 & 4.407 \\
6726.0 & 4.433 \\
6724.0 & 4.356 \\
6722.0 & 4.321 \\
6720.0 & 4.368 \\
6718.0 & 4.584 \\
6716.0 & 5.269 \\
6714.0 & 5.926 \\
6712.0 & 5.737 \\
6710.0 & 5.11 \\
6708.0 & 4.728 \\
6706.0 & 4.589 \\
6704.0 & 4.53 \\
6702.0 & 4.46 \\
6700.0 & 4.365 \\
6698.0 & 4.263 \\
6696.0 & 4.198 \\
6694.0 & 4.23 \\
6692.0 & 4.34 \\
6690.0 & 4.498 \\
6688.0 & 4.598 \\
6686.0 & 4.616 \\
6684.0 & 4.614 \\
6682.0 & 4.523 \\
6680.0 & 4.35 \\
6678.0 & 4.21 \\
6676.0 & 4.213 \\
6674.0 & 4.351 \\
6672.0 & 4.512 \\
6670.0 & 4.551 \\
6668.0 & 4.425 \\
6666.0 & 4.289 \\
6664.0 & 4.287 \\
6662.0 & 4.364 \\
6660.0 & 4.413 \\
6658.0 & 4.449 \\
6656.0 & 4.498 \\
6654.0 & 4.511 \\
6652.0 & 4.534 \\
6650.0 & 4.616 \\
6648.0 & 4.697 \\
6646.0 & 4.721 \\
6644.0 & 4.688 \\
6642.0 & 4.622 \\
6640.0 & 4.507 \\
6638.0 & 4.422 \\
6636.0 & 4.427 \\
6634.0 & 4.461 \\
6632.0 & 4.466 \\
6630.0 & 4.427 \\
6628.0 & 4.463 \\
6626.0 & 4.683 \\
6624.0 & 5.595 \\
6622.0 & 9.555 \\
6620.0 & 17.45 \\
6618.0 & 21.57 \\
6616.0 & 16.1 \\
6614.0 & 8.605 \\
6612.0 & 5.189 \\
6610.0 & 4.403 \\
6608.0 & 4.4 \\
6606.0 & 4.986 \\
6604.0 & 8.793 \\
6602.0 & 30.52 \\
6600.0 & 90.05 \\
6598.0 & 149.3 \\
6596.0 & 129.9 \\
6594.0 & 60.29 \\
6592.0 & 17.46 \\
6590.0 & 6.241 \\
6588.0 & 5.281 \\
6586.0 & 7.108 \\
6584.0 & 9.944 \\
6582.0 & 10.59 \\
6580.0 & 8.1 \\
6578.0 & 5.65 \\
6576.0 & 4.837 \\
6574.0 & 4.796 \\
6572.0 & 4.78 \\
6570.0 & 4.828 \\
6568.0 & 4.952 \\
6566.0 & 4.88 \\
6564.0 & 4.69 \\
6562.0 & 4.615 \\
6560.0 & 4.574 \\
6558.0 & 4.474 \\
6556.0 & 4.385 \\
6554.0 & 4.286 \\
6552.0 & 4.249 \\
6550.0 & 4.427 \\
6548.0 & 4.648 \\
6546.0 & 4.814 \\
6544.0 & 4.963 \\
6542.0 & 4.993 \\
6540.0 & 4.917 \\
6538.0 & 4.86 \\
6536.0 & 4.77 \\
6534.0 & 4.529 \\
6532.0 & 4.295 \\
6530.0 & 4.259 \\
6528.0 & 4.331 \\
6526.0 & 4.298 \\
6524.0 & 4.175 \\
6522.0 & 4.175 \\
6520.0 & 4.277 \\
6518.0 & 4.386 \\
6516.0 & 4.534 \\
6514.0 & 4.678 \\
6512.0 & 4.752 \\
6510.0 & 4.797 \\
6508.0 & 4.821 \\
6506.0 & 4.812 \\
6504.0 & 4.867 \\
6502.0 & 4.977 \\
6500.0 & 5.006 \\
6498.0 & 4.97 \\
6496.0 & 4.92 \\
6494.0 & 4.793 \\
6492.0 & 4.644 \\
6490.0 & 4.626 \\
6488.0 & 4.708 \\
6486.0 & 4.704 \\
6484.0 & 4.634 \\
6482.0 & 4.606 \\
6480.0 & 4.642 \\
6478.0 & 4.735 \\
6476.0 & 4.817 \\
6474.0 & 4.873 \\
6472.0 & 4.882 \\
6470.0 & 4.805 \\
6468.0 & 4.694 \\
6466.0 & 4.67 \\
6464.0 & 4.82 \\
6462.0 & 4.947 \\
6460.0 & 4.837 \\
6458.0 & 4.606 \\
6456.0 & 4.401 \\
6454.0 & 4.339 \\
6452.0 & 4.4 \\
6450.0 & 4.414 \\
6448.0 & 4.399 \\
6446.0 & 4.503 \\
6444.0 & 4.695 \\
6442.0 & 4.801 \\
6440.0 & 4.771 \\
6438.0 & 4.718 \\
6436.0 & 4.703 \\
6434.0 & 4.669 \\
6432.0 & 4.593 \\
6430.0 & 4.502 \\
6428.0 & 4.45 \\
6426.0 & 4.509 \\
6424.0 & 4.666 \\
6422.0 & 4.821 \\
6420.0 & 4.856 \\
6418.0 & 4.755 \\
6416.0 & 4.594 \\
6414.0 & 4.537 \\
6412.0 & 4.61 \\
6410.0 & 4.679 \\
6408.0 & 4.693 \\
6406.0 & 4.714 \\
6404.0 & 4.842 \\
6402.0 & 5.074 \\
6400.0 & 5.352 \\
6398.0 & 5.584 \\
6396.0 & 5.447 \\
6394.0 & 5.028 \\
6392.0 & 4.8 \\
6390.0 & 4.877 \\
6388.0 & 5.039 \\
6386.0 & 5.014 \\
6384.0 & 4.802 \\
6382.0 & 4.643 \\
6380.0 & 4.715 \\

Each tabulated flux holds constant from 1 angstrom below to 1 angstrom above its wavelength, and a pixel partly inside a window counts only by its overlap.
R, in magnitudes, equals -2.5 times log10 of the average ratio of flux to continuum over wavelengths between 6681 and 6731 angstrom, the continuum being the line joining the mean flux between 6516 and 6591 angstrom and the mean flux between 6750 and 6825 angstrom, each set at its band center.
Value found 0.304 mag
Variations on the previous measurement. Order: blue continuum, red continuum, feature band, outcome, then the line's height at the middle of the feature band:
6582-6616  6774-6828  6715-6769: 0.367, 12.5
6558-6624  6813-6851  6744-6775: -0.198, 9.15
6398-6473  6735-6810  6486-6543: 0.130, 5.25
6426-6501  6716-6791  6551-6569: 0.198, 5.48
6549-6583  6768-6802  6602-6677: -0.234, 5.11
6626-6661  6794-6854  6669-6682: 0.025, 4.48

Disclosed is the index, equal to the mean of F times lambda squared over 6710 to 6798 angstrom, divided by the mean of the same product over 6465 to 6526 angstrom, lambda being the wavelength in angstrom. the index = 1.55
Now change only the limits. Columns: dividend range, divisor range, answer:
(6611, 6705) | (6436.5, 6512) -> 1.25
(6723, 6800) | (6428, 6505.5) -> 1.62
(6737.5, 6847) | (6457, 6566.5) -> 1.43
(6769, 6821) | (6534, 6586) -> 0.89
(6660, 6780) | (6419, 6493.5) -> 1.44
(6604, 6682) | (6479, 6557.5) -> 1.32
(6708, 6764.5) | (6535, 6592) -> 1.31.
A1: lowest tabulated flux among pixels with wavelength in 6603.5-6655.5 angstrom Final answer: 4.4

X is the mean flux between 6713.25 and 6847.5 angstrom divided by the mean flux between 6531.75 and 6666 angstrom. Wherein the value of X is 0.47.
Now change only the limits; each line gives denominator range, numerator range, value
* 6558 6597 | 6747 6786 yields 0.61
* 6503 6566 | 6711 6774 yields 1.69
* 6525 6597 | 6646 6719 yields 0.43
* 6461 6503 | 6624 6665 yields 0.95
